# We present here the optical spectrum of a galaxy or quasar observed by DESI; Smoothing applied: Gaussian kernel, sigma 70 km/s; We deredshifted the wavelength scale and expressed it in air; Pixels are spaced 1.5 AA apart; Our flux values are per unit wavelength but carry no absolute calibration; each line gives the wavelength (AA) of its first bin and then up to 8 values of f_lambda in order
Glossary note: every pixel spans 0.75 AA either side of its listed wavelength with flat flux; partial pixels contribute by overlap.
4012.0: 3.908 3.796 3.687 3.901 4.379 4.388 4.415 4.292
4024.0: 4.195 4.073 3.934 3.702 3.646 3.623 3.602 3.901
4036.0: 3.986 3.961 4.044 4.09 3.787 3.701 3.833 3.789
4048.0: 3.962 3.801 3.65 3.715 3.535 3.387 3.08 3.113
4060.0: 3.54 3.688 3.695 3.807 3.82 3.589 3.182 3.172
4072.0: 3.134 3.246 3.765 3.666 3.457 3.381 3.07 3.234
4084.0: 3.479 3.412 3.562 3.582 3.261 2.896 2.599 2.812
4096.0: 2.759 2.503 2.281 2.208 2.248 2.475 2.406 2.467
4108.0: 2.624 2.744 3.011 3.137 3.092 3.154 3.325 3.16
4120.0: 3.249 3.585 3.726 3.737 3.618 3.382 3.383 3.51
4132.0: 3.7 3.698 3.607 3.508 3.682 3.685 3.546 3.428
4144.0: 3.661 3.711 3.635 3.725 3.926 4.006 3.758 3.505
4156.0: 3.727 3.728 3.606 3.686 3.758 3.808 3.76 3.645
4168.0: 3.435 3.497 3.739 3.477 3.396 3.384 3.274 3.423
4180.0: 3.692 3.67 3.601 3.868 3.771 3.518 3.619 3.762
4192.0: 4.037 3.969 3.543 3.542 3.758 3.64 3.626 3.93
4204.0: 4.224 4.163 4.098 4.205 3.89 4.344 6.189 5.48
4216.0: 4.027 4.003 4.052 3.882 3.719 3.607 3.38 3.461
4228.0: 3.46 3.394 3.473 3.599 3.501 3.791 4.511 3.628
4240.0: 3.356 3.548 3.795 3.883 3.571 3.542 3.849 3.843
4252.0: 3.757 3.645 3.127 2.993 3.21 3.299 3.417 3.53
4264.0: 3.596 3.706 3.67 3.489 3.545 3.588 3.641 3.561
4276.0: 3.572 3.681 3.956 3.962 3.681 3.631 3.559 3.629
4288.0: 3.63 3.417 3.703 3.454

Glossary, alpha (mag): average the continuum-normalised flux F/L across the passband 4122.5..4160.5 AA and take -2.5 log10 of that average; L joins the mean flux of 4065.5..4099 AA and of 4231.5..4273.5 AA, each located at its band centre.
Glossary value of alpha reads -0.09 mag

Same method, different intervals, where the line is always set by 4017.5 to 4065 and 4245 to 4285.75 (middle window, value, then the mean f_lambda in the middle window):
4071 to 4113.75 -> 0.25 mag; 2.98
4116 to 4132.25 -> 0.08 mag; 3.48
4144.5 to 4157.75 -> -0.01 mag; 3.75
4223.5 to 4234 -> 0.04 mag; 3.47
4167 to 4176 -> 0.06 mag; 3.5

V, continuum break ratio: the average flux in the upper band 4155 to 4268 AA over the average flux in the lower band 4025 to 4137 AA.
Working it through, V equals 1.1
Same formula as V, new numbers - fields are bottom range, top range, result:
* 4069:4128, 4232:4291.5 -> 1.17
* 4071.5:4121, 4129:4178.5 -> 1.20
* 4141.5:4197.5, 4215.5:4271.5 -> 0.99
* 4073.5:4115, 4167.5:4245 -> 1.28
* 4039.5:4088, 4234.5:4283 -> 1.02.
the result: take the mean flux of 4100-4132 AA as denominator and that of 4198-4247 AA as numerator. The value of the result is 1.3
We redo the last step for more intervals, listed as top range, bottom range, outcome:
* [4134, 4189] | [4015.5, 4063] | 0.95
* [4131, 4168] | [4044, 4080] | 1.04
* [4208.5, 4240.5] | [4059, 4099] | 1.20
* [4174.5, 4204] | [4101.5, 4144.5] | 1.13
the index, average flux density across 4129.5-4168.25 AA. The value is 3.67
